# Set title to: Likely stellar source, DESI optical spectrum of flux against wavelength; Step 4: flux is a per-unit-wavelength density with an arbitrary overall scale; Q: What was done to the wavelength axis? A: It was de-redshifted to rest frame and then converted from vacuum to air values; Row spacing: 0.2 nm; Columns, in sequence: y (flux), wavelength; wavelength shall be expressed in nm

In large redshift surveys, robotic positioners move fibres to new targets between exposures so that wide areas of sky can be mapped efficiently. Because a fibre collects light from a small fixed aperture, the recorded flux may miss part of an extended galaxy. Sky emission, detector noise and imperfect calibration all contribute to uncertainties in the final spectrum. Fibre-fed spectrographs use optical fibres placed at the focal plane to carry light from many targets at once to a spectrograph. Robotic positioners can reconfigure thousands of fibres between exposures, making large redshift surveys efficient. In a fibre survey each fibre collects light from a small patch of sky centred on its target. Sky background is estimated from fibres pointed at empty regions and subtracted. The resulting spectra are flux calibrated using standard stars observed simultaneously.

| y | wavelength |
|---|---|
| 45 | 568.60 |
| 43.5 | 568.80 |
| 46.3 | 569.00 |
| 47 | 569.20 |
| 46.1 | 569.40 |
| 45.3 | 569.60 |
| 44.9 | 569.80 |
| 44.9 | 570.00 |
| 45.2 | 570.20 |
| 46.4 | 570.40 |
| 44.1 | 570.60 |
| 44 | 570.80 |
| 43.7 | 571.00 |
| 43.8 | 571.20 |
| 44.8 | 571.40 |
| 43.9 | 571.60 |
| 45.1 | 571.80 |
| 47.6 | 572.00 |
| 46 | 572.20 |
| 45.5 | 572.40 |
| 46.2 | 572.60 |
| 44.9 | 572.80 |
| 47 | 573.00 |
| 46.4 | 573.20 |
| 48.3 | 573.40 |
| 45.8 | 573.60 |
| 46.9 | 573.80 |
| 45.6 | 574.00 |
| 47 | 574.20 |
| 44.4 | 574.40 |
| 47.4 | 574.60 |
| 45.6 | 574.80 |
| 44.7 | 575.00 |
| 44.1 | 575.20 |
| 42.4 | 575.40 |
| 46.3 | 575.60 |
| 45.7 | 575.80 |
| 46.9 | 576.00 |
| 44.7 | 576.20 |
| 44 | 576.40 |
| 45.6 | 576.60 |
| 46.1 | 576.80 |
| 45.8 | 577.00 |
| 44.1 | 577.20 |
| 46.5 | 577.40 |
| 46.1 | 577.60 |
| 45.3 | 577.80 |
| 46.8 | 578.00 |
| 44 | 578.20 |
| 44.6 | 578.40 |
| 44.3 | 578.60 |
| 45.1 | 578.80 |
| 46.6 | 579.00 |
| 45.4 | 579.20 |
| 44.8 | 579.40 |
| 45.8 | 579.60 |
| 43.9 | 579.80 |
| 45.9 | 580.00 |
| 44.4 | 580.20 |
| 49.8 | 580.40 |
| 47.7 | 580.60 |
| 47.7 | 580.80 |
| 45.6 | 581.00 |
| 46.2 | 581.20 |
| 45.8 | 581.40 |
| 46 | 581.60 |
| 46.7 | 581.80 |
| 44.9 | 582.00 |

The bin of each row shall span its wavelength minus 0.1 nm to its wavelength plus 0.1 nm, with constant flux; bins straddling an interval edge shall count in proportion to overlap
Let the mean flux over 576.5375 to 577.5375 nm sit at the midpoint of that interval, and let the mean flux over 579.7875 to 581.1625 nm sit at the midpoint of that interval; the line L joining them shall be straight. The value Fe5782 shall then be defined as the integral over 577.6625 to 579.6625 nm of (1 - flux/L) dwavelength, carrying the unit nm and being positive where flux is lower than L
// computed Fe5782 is 0.035 nm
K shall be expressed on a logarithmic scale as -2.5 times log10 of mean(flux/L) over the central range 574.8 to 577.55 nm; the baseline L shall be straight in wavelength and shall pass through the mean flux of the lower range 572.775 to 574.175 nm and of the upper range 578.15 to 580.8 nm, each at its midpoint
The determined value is 0.023 mag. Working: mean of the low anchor 46.5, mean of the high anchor 45.7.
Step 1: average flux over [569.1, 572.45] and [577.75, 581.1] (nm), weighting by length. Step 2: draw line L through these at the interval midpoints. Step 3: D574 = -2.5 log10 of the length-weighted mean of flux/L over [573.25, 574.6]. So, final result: -0.02 mag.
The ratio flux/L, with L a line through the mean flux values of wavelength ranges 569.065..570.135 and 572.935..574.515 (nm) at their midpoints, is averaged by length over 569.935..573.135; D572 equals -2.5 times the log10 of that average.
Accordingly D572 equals 0.02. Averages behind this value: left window 45.6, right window 46.4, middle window 45.2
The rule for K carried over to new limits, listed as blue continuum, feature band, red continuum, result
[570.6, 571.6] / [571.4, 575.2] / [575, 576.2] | -0.03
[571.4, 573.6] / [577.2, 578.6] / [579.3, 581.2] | 0.02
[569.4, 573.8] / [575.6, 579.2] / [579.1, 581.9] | 0.01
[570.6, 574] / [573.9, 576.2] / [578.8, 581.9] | 0.01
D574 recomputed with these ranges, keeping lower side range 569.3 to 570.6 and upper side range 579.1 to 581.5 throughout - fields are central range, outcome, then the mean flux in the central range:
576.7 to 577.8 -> 0.00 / 45.7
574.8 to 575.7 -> 0.03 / 44.5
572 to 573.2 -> -0.01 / 46.1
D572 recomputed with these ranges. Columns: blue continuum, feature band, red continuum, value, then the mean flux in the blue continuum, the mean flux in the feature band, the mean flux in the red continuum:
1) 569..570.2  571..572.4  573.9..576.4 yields 0.010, 45.7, 45.1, 45.3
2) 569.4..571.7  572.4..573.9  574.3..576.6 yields -0.036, 44.7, 46.4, 45.1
